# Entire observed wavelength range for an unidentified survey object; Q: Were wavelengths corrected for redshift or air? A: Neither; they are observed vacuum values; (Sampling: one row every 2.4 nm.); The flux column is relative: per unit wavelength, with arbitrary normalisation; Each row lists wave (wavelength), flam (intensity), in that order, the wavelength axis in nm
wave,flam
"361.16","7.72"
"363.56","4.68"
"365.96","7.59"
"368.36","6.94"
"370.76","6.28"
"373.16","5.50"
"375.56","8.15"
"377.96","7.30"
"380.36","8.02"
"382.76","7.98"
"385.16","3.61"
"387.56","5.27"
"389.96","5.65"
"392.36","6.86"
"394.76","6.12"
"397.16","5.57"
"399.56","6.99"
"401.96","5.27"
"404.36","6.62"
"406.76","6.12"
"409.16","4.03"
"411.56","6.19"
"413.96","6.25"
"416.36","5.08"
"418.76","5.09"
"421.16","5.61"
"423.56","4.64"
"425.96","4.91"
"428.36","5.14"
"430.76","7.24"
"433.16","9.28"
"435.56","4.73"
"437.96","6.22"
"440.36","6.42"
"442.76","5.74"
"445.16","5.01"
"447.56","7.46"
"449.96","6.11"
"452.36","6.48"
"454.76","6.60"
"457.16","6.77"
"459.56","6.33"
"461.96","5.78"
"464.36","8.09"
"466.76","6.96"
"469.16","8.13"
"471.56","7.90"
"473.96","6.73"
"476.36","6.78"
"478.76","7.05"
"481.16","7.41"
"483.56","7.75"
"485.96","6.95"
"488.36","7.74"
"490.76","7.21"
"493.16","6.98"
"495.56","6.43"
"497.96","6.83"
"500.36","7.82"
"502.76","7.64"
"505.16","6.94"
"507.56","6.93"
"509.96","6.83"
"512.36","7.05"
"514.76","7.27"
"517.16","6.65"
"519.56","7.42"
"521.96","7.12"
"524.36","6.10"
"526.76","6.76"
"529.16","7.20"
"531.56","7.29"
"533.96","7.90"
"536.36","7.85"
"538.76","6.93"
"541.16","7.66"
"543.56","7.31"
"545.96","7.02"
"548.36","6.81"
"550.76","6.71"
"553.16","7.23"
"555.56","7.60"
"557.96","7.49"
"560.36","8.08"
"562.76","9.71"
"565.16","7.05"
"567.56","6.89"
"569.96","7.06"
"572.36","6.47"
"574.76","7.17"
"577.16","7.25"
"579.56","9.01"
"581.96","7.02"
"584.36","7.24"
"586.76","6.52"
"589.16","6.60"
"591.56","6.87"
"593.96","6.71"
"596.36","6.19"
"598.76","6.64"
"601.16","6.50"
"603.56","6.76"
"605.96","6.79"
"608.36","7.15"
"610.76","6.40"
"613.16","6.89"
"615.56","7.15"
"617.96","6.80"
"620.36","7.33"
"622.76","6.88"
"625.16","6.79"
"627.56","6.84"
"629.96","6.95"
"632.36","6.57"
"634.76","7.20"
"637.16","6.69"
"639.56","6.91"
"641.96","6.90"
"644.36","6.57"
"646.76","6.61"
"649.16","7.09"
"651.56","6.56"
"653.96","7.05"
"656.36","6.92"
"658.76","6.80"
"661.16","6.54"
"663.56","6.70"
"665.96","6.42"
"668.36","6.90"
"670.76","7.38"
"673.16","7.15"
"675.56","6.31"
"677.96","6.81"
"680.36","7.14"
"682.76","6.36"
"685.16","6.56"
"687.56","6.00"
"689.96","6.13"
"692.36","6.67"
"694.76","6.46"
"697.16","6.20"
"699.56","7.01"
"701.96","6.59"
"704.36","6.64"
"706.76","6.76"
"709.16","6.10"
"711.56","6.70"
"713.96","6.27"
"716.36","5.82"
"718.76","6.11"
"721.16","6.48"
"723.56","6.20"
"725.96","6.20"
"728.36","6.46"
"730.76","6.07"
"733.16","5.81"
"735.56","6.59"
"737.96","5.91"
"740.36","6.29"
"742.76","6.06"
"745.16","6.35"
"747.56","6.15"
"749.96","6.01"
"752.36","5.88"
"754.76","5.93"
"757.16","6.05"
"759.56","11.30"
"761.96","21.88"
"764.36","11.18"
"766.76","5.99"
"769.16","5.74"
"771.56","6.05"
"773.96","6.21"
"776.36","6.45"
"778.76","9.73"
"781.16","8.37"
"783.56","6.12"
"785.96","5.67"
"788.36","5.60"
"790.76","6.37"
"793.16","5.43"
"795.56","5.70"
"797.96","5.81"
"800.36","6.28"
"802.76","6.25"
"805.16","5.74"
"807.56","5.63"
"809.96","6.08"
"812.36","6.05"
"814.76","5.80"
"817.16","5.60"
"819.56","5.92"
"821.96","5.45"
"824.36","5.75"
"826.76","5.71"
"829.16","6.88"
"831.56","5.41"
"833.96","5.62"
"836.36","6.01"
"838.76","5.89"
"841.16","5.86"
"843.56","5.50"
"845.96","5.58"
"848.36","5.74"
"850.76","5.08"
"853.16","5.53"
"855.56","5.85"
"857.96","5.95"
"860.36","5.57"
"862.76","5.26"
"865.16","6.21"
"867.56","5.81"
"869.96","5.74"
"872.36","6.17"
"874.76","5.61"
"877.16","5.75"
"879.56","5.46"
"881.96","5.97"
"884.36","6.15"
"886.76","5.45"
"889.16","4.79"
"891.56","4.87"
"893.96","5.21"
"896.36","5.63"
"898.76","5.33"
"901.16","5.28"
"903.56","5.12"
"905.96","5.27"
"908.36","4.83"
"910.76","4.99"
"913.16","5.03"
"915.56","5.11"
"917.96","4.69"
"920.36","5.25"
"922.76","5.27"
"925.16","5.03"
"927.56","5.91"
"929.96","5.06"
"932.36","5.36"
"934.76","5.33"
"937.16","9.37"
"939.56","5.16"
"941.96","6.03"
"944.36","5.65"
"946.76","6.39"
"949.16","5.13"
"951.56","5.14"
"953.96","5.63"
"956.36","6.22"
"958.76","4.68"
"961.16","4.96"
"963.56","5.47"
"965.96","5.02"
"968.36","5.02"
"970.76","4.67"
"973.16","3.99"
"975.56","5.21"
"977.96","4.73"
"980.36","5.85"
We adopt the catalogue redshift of 0.16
